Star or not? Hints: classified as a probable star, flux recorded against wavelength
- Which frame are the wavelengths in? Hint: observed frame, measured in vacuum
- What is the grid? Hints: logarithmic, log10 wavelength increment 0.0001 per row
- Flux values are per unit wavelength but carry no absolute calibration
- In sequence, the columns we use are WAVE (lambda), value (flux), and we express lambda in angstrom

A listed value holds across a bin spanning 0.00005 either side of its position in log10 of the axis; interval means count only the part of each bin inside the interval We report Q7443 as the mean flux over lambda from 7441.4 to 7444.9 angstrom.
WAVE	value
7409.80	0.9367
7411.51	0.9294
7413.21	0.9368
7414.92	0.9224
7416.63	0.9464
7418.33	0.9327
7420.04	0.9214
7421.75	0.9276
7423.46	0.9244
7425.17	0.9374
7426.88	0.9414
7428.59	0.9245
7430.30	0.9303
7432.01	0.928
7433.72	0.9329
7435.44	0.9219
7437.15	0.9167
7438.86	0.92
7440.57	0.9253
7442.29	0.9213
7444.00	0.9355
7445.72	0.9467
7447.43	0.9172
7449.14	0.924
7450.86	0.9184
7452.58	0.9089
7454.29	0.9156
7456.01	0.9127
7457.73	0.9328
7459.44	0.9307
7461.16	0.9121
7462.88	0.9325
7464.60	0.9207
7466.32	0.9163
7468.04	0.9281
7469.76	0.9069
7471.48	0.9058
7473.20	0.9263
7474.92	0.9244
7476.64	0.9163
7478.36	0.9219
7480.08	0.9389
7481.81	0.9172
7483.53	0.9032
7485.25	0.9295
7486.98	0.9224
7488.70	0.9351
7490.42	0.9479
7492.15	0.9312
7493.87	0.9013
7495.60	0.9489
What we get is 0.926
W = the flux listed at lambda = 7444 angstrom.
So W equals 0.9355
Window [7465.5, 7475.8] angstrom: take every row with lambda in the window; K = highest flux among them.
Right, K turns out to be 0.9281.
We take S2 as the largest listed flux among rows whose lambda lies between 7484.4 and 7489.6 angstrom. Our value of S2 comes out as 0.9351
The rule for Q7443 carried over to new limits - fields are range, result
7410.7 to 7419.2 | 0.934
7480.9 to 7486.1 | 0.917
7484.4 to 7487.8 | 0.924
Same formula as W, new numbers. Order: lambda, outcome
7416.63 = 0.9464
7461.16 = 0.9121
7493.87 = 0.9013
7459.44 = 0.9307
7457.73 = 0.9328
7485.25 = 0.9295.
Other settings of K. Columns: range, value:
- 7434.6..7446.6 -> 0.9467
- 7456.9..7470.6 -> 0.9328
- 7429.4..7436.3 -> 0.9329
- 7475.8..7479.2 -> 0.9219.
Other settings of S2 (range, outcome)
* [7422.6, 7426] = 0.9374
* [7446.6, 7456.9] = 0.924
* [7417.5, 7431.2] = 0.9414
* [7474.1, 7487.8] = 0.9389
